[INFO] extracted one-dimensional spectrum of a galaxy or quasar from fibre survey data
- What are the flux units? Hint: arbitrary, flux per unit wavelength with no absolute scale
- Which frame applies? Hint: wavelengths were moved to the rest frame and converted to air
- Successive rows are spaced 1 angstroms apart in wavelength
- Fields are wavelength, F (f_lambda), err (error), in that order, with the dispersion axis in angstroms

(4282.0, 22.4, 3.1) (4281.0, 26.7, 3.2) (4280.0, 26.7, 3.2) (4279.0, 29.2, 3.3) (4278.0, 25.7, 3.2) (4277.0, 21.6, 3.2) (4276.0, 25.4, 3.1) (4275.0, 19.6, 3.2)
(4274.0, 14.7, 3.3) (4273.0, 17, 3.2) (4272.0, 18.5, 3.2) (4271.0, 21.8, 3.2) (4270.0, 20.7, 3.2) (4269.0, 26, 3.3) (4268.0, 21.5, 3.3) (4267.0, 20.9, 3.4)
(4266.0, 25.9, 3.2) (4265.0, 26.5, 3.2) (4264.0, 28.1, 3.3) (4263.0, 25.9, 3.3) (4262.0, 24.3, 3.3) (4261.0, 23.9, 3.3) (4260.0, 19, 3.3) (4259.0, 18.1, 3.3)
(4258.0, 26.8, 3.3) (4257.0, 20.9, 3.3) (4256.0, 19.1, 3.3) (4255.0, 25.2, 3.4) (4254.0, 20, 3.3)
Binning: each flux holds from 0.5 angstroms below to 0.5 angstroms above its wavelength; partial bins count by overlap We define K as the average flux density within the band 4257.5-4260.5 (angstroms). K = 21.3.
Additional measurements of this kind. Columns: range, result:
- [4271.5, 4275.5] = 17.4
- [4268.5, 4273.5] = 20.8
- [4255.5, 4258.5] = 22.3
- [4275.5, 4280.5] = 25.7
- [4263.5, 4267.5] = 25.4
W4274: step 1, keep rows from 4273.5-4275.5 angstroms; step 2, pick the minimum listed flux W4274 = 14.7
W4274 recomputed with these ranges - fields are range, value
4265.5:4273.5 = 17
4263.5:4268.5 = 20.9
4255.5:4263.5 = 18.1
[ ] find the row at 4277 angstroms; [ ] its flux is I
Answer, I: 21.6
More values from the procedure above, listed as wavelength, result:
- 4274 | 14.7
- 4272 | 18.5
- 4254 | 20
